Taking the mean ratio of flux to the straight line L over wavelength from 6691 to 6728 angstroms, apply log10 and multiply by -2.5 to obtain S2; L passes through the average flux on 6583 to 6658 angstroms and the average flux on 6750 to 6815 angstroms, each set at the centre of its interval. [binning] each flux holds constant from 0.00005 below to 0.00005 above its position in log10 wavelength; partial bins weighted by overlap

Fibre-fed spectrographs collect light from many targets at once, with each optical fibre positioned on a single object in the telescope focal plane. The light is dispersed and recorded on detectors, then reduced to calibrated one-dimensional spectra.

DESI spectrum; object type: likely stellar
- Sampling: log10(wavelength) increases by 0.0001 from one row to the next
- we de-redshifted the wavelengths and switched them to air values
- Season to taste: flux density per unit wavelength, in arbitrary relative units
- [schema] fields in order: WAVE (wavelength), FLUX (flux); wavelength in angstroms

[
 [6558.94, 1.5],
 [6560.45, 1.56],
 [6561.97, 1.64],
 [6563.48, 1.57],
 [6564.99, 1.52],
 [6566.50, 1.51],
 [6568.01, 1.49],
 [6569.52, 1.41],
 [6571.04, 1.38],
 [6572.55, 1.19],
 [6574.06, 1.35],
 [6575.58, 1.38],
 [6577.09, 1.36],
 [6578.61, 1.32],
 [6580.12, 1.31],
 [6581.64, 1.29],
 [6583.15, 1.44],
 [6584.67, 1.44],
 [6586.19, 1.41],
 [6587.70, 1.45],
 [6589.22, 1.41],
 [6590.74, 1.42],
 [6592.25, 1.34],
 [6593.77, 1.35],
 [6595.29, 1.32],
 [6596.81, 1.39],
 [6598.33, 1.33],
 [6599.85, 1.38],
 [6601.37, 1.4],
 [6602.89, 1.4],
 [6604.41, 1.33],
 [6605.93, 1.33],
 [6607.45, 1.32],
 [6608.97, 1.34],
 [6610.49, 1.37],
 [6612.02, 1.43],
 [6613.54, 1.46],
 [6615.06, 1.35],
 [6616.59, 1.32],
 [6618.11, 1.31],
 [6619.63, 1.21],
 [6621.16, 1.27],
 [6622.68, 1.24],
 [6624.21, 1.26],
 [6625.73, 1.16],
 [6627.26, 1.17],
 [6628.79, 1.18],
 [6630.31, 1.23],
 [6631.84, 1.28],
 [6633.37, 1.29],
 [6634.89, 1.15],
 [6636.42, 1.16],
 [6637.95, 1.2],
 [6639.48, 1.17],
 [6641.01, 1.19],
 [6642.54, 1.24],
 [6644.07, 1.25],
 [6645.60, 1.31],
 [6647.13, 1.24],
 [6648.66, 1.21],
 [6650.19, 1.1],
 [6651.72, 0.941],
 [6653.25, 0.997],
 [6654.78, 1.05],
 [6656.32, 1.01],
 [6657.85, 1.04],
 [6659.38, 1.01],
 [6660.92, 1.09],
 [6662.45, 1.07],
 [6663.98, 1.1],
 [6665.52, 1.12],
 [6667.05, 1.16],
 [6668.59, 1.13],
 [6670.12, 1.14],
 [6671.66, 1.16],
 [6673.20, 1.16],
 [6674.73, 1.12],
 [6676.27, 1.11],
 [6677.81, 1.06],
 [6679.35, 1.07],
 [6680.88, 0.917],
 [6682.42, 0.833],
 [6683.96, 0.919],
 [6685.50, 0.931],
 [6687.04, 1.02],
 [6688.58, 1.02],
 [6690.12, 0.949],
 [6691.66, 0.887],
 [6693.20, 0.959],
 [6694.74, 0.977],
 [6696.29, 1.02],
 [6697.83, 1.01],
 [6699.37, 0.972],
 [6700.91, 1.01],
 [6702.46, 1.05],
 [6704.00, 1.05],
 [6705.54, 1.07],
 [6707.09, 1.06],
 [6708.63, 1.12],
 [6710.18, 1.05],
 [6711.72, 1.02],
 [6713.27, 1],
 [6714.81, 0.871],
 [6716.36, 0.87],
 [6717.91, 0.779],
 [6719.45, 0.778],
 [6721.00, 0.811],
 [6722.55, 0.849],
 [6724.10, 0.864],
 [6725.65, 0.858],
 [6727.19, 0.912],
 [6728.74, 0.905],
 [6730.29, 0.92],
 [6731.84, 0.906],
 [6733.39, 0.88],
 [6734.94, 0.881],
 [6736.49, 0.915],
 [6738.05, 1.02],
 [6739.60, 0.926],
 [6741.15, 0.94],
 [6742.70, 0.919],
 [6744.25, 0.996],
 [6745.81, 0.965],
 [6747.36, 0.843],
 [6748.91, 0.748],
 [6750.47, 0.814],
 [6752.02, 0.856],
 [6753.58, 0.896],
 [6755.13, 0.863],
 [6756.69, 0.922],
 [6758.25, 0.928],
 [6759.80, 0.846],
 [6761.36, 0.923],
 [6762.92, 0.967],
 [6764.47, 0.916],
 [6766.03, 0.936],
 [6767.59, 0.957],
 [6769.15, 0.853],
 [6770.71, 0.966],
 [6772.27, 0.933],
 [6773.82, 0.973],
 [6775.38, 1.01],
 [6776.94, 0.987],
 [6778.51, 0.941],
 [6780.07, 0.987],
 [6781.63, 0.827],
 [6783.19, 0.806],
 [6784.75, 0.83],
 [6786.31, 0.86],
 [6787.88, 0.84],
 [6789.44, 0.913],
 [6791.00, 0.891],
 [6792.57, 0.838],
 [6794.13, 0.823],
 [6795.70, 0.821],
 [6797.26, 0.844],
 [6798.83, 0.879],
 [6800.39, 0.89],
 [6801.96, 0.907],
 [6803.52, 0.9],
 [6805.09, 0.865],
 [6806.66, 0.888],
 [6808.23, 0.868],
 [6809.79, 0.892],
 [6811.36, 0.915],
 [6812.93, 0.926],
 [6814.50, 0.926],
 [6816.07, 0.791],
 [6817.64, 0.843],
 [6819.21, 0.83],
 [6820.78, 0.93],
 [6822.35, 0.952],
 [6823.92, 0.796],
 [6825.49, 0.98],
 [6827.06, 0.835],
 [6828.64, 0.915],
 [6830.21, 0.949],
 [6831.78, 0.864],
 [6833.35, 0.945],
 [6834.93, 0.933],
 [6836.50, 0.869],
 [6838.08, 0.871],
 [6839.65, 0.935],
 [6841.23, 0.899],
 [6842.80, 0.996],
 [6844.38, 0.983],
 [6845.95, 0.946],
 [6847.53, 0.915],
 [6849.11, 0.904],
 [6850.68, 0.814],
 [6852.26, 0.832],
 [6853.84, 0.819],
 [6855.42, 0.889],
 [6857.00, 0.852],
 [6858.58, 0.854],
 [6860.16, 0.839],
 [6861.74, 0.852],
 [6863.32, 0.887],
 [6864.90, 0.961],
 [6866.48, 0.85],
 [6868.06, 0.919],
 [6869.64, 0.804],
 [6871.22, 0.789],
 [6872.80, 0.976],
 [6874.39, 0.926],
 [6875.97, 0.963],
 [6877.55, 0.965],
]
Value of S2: 0.123 mag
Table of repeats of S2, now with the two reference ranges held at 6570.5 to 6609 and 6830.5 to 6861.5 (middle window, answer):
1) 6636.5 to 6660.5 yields 0.11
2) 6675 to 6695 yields 0.21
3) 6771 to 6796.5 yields 0.13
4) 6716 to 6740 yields 0.25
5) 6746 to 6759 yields 0.23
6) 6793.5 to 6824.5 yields 0.10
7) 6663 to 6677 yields 0.08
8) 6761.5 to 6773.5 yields 0.11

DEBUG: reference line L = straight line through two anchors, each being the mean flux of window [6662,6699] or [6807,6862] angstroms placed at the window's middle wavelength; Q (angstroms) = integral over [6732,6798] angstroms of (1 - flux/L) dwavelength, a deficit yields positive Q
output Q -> 3.8 angstroms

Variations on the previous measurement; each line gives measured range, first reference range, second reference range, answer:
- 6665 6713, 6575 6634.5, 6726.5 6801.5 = 3.0 angstroms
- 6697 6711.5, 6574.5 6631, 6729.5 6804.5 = 0.3 angstroms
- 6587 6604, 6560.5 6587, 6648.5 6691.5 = -0.6 angstroms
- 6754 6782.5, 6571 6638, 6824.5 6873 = 2.9 angstroms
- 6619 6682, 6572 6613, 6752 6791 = 3.8 angstroms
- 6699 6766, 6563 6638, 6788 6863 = 9.4 angstroms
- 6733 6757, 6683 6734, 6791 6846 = 0.8 angstroms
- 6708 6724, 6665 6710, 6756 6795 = 1.3 angstroms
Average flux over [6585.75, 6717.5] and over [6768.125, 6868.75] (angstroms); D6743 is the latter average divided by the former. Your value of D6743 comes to 0.8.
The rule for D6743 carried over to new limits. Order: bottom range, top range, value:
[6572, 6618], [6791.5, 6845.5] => 0.65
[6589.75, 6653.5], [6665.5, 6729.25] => 0.78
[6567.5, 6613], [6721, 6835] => 0.65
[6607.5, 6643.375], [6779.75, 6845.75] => 0.70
